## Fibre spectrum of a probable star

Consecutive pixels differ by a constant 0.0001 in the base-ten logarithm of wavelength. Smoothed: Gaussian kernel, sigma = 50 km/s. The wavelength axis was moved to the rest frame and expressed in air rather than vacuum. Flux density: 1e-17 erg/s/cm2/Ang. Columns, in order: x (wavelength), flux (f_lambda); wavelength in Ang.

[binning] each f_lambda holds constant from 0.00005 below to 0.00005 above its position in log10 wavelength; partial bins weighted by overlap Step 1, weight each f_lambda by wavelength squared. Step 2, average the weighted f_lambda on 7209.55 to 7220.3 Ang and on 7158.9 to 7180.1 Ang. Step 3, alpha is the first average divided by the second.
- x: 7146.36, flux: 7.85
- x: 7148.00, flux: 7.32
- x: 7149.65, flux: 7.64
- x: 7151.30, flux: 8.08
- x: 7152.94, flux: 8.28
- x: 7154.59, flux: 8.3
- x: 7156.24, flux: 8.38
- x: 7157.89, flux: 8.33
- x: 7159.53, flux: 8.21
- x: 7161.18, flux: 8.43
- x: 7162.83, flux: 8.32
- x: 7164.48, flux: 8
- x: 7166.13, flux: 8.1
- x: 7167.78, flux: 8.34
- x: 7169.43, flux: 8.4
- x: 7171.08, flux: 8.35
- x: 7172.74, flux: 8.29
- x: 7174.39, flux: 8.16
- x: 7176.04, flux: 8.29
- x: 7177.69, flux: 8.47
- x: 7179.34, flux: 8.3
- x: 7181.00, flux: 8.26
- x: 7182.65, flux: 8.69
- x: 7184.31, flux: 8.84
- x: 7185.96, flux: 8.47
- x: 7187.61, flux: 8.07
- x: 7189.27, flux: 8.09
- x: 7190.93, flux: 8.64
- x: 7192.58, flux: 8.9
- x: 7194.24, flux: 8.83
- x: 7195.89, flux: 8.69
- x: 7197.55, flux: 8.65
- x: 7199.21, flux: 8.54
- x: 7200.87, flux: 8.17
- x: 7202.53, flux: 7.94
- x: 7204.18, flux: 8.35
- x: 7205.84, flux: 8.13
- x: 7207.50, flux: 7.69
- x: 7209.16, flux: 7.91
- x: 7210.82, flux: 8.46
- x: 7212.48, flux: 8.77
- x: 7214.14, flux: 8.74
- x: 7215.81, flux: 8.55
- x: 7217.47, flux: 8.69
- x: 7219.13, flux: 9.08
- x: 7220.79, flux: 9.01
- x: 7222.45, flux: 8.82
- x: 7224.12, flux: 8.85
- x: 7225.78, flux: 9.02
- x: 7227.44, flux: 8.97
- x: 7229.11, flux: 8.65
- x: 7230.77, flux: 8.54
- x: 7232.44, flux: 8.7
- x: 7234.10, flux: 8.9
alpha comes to 1.06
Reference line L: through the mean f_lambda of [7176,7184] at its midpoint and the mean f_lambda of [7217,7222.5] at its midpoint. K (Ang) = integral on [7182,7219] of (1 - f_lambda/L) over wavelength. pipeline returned 1.0 Ang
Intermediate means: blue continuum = 8.44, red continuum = 8.94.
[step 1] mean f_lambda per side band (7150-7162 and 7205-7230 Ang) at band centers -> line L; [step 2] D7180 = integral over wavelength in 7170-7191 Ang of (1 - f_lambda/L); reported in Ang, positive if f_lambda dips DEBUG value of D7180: 0.1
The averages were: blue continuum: 8.26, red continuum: 8.62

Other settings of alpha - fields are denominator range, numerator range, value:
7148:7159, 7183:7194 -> 1.06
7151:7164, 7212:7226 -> 1.08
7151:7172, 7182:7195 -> 1.04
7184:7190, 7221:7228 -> 1.08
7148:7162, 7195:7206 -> 1.04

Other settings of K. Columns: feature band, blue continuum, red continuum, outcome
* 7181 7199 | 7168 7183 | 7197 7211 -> -0.7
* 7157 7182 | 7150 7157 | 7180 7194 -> 0.2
